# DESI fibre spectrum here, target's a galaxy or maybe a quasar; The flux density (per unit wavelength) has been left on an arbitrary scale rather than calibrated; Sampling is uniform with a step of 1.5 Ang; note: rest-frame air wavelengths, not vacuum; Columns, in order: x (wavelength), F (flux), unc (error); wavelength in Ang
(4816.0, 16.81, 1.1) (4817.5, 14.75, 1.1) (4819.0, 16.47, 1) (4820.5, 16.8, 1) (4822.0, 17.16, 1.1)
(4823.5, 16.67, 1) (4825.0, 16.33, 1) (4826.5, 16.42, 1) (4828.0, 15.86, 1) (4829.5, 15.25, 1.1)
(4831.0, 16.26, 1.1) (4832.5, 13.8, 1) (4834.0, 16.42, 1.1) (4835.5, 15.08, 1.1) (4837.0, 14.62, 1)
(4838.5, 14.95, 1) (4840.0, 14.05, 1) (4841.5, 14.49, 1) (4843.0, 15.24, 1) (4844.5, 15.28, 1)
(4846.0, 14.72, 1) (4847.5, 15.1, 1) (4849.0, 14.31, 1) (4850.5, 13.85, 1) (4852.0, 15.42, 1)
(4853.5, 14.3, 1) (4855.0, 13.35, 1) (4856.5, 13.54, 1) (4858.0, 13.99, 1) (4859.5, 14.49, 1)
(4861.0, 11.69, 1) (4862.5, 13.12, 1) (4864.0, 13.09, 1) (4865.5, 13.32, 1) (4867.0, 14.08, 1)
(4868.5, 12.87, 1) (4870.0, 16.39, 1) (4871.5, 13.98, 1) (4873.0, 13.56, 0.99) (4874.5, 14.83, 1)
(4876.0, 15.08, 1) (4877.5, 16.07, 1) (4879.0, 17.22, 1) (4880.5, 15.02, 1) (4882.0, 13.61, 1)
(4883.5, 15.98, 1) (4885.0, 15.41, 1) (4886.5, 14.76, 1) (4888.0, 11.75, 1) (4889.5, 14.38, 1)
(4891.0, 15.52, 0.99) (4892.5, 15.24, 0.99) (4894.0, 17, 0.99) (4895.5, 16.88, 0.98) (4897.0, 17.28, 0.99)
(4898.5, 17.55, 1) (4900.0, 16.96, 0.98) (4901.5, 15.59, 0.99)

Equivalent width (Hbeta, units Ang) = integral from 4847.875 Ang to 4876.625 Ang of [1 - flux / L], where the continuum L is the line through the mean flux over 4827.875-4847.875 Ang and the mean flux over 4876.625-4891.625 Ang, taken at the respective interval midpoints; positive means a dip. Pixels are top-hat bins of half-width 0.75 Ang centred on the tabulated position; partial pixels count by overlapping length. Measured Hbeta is 2.0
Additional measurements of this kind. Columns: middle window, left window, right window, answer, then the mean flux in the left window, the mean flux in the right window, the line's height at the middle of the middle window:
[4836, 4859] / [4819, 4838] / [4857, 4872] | 0.4 Ang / 15.9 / 13.7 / 14.7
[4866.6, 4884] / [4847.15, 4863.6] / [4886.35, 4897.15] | -0.3 Ang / 13.9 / 15.3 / 14.6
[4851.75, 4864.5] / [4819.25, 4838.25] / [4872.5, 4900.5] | 1.7 Ang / 15.9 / 15.5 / 15.7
